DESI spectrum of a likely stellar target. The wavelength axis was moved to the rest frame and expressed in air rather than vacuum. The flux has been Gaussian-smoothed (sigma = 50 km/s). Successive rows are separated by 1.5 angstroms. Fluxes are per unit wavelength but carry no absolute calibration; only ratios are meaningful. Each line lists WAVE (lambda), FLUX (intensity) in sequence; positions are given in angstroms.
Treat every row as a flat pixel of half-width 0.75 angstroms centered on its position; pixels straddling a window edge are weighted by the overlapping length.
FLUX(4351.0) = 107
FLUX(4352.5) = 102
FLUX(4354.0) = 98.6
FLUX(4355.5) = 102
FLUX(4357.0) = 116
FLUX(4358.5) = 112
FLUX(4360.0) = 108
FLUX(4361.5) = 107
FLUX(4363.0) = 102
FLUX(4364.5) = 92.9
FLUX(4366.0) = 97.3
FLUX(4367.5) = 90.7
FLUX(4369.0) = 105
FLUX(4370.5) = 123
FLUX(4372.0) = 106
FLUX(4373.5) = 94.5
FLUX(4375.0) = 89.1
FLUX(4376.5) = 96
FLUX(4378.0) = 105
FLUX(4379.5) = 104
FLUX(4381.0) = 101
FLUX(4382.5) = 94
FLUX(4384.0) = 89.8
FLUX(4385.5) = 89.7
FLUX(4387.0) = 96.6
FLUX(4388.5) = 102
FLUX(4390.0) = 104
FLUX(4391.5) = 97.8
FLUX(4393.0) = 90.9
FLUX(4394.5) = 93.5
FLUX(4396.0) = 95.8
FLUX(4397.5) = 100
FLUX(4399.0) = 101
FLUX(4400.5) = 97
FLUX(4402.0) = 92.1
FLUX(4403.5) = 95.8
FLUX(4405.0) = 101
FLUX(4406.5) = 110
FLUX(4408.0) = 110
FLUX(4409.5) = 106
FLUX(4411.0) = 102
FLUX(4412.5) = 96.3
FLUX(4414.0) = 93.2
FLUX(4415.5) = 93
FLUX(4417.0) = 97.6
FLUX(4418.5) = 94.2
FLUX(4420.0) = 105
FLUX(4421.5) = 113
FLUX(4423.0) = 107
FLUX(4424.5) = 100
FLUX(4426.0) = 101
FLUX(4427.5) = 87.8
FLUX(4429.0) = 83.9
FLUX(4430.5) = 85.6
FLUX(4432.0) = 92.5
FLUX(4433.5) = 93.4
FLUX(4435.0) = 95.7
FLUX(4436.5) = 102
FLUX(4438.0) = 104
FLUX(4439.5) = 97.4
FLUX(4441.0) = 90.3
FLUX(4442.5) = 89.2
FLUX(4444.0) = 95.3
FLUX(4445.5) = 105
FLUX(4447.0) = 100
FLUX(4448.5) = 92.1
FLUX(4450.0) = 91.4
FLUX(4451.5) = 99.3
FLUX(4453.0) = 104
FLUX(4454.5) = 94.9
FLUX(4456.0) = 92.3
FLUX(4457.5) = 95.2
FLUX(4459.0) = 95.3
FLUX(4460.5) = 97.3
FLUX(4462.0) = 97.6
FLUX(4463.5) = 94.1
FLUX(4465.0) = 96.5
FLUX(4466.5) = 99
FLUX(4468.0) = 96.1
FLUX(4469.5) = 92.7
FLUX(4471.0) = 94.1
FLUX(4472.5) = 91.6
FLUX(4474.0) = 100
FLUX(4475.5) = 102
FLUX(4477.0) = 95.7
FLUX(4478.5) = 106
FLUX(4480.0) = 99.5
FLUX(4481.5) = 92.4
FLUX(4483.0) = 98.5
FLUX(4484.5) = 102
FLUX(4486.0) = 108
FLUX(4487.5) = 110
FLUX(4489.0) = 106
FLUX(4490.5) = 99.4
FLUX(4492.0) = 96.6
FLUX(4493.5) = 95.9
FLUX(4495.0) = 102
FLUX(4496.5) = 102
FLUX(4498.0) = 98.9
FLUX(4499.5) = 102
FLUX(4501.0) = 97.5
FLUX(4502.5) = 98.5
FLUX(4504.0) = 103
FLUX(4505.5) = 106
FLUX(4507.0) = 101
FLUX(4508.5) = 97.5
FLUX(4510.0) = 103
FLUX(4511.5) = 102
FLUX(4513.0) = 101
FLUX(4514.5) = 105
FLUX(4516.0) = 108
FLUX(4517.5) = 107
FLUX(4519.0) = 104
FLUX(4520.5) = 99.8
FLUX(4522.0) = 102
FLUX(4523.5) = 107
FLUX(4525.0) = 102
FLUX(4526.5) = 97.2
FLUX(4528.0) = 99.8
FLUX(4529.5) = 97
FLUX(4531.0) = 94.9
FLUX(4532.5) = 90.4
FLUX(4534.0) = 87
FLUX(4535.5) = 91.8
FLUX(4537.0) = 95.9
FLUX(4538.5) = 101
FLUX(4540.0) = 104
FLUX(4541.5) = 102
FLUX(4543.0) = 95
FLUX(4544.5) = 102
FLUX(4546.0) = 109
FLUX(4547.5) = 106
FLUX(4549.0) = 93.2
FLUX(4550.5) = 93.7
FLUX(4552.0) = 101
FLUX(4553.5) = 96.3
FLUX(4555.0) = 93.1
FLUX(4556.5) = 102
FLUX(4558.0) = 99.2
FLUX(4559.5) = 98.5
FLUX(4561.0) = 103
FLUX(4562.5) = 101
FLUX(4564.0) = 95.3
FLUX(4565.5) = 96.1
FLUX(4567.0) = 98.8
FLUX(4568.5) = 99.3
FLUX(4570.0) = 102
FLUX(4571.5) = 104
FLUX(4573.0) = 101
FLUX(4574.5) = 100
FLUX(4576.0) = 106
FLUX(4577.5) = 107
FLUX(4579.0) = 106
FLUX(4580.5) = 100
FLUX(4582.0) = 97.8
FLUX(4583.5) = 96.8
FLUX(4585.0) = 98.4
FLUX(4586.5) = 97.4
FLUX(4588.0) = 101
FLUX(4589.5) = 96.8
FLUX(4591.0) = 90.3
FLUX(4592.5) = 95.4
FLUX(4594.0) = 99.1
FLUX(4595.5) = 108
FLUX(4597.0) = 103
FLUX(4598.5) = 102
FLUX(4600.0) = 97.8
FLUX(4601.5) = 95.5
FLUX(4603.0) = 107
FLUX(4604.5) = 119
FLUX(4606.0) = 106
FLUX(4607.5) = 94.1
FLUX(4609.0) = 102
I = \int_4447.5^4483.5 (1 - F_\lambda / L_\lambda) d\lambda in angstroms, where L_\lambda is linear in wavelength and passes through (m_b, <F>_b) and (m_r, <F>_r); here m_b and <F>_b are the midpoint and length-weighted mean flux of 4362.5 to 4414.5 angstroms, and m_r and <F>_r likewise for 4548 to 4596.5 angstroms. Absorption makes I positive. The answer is 0.9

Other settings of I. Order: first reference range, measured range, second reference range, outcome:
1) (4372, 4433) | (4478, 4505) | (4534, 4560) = -0.7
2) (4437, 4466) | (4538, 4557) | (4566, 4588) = 0.0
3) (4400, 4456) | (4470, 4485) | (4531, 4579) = 0.0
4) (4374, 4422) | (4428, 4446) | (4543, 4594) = 0.8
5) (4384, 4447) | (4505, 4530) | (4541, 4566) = -0.9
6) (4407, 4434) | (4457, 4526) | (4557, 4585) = -0.7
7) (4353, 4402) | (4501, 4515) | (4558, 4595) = -0.3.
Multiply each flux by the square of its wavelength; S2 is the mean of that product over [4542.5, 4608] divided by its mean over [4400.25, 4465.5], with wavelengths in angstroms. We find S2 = 1.1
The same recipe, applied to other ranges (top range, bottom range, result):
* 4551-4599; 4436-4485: 1.08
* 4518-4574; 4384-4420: 1.08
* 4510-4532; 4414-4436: 1.10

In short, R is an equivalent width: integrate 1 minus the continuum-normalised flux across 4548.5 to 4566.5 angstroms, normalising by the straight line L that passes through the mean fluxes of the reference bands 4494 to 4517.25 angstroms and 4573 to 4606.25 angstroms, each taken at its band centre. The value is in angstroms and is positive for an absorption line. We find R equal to 0.7 angstroms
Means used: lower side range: 102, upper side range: 101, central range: 97.8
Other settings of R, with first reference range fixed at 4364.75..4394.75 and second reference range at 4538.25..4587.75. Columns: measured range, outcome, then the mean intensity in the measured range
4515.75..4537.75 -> 0.2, 98.7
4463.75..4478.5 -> 0.4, 96.8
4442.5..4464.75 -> 0.6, 96.4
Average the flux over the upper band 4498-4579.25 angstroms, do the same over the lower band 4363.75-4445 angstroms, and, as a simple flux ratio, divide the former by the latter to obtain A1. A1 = 1.02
